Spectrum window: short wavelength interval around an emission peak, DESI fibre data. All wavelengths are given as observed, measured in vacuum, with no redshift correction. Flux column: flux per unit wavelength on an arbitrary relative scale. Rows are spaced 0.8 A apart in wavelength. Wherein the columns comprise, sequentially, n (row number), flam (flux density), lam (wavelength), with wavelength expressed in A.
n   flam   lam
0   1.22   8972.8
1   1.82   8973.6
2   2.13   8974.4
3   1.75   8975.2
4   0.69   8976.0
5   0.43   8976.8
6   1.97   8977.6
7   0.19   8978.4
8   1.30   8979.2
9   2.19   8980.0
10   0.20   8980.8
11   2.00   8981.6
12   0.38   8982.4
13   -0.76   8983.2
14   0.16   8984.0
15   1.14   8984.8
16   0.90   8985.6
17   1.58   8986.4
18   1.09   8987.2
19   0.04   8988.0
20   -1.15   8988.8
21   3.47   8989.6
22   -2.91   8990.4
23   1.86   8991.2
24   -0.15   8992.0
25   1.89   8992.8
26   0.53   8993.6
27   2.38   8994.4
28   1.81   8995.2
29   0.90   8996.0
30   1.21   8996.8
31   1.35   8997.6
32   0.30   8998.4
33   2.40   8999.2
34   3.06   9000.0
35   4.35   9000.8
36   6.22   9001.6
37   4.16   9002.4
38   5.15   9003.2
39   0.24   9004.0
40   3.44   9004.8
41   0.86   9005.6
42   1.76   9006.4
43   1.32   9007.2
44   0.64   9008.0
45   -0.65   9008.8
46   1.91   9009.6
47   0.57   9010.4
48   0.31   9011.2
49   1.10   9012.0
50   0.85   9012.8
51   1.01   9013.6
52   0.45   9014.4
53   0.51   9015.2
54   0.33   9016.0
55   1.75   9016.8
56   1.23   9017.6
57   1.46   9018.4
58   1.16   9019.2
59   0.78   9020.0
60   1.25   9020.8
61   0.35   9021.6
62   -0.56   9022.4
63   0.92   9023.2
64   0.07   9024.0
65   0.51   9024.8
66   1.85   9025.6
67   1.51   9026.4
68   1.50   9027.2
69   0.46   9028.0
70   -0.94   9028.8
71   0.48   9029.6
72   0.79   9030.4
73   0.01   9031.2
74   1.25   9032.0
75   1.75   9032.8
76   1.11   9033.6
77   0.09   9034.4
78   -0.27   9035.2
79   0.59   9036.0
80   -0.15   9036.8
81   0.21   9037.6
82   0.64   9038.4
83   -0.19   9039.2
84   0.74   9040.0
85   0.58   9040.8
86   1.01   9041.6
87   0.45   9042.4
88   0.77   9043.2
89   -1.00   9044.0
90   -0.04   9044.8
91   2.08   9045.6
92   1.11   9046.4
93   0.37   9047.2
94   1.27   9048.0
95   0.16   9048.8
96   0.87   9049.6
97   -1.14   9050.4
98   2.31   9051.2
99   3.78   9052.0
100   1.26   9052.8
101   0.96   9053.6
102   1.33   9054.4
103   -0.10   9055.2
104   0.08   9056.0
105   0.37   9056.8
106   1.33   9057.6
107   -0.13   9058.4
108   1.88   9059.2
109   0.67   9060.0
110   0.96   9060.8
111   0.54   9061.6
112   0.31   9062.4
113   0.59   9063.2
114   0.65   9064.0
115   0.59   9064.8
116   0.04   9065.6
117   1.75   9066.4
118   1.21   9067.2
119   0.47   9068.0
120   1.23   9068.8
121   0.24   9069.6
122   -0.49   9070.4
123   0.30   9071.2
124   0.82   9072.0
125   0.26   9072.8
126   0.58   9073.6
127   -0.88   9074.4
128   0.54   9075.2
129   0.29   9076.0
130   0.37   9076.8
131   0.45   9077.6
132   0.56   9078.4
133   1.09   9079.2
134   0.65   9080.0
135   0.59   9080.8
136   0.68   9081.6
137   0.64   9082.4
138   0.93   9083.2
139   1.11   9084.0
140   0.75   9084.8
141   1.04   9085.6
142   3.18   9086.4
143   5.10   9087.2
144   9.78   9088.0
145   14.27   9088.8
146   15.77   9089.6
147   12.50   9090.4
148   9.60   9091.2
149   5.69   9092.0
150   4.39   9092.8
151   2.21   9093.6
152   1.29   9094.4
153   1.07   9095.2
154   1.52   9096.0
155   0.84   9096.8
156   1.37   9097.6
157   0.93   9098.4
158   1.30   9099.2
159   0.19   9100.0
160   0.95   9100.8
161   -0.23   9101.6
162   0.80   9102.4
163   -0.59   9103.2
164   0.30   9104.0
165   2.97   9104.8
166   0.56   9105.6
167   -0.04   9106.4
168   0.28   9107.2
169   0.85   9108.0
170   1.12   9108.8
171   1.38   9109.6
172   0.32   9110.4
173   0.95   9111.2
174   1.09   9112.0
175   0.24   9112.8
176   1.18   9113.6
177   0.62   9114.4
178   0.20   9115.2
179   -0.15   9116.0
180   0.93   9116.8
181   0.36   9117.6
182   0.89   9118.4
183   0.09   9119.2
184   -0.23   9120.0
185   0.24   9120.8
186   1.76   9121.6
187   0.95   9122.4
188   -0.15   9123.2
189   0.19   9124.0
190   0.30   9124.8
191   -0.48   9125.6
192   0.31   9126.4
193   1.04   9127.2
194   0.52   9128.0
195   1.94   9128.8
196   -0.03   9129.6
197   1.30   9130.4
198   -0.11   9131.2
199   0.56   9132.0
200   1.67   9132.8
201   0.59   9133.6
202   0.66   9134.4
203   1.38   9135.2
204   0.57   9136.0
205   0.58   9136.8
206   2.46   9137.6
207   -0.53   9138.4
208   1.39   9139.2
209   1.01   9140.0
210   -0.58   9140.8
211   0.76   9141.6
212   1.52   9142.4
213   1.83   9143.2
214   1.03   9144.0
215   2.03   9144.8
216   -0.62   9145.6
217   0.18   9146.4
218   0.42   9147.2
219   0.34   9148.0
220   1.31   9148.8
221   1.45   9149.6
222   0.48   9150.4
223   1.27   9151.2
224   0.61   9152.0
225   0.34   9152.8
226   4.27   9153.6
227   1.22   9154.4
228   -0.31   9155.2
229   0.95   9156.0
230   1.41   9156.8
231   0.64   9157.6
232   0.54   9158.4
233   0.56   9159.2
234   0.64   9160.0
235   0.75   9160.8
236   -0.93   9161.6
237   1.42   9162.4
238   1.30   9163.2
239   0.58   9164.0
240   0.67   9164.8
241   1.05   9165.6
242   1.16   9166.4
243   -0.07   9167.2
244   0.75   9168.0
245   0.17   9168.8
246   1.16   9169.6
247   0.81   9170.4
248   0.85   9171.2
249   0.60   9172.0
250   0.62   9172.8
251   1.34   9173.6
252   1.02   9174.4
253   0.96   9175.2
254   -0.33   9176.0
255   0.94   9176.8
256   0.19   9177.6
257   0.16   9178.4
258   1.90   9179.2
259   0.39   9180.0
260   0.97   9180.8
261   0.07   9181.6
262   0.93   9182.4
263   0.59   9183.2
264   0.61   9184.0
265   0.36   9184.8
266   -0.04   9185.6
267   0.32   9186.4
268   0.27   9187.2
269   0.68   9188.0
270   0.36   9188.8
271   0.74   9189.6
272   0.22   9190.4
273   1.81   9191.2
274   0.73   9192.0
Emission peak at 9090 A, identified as [O III] 5007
